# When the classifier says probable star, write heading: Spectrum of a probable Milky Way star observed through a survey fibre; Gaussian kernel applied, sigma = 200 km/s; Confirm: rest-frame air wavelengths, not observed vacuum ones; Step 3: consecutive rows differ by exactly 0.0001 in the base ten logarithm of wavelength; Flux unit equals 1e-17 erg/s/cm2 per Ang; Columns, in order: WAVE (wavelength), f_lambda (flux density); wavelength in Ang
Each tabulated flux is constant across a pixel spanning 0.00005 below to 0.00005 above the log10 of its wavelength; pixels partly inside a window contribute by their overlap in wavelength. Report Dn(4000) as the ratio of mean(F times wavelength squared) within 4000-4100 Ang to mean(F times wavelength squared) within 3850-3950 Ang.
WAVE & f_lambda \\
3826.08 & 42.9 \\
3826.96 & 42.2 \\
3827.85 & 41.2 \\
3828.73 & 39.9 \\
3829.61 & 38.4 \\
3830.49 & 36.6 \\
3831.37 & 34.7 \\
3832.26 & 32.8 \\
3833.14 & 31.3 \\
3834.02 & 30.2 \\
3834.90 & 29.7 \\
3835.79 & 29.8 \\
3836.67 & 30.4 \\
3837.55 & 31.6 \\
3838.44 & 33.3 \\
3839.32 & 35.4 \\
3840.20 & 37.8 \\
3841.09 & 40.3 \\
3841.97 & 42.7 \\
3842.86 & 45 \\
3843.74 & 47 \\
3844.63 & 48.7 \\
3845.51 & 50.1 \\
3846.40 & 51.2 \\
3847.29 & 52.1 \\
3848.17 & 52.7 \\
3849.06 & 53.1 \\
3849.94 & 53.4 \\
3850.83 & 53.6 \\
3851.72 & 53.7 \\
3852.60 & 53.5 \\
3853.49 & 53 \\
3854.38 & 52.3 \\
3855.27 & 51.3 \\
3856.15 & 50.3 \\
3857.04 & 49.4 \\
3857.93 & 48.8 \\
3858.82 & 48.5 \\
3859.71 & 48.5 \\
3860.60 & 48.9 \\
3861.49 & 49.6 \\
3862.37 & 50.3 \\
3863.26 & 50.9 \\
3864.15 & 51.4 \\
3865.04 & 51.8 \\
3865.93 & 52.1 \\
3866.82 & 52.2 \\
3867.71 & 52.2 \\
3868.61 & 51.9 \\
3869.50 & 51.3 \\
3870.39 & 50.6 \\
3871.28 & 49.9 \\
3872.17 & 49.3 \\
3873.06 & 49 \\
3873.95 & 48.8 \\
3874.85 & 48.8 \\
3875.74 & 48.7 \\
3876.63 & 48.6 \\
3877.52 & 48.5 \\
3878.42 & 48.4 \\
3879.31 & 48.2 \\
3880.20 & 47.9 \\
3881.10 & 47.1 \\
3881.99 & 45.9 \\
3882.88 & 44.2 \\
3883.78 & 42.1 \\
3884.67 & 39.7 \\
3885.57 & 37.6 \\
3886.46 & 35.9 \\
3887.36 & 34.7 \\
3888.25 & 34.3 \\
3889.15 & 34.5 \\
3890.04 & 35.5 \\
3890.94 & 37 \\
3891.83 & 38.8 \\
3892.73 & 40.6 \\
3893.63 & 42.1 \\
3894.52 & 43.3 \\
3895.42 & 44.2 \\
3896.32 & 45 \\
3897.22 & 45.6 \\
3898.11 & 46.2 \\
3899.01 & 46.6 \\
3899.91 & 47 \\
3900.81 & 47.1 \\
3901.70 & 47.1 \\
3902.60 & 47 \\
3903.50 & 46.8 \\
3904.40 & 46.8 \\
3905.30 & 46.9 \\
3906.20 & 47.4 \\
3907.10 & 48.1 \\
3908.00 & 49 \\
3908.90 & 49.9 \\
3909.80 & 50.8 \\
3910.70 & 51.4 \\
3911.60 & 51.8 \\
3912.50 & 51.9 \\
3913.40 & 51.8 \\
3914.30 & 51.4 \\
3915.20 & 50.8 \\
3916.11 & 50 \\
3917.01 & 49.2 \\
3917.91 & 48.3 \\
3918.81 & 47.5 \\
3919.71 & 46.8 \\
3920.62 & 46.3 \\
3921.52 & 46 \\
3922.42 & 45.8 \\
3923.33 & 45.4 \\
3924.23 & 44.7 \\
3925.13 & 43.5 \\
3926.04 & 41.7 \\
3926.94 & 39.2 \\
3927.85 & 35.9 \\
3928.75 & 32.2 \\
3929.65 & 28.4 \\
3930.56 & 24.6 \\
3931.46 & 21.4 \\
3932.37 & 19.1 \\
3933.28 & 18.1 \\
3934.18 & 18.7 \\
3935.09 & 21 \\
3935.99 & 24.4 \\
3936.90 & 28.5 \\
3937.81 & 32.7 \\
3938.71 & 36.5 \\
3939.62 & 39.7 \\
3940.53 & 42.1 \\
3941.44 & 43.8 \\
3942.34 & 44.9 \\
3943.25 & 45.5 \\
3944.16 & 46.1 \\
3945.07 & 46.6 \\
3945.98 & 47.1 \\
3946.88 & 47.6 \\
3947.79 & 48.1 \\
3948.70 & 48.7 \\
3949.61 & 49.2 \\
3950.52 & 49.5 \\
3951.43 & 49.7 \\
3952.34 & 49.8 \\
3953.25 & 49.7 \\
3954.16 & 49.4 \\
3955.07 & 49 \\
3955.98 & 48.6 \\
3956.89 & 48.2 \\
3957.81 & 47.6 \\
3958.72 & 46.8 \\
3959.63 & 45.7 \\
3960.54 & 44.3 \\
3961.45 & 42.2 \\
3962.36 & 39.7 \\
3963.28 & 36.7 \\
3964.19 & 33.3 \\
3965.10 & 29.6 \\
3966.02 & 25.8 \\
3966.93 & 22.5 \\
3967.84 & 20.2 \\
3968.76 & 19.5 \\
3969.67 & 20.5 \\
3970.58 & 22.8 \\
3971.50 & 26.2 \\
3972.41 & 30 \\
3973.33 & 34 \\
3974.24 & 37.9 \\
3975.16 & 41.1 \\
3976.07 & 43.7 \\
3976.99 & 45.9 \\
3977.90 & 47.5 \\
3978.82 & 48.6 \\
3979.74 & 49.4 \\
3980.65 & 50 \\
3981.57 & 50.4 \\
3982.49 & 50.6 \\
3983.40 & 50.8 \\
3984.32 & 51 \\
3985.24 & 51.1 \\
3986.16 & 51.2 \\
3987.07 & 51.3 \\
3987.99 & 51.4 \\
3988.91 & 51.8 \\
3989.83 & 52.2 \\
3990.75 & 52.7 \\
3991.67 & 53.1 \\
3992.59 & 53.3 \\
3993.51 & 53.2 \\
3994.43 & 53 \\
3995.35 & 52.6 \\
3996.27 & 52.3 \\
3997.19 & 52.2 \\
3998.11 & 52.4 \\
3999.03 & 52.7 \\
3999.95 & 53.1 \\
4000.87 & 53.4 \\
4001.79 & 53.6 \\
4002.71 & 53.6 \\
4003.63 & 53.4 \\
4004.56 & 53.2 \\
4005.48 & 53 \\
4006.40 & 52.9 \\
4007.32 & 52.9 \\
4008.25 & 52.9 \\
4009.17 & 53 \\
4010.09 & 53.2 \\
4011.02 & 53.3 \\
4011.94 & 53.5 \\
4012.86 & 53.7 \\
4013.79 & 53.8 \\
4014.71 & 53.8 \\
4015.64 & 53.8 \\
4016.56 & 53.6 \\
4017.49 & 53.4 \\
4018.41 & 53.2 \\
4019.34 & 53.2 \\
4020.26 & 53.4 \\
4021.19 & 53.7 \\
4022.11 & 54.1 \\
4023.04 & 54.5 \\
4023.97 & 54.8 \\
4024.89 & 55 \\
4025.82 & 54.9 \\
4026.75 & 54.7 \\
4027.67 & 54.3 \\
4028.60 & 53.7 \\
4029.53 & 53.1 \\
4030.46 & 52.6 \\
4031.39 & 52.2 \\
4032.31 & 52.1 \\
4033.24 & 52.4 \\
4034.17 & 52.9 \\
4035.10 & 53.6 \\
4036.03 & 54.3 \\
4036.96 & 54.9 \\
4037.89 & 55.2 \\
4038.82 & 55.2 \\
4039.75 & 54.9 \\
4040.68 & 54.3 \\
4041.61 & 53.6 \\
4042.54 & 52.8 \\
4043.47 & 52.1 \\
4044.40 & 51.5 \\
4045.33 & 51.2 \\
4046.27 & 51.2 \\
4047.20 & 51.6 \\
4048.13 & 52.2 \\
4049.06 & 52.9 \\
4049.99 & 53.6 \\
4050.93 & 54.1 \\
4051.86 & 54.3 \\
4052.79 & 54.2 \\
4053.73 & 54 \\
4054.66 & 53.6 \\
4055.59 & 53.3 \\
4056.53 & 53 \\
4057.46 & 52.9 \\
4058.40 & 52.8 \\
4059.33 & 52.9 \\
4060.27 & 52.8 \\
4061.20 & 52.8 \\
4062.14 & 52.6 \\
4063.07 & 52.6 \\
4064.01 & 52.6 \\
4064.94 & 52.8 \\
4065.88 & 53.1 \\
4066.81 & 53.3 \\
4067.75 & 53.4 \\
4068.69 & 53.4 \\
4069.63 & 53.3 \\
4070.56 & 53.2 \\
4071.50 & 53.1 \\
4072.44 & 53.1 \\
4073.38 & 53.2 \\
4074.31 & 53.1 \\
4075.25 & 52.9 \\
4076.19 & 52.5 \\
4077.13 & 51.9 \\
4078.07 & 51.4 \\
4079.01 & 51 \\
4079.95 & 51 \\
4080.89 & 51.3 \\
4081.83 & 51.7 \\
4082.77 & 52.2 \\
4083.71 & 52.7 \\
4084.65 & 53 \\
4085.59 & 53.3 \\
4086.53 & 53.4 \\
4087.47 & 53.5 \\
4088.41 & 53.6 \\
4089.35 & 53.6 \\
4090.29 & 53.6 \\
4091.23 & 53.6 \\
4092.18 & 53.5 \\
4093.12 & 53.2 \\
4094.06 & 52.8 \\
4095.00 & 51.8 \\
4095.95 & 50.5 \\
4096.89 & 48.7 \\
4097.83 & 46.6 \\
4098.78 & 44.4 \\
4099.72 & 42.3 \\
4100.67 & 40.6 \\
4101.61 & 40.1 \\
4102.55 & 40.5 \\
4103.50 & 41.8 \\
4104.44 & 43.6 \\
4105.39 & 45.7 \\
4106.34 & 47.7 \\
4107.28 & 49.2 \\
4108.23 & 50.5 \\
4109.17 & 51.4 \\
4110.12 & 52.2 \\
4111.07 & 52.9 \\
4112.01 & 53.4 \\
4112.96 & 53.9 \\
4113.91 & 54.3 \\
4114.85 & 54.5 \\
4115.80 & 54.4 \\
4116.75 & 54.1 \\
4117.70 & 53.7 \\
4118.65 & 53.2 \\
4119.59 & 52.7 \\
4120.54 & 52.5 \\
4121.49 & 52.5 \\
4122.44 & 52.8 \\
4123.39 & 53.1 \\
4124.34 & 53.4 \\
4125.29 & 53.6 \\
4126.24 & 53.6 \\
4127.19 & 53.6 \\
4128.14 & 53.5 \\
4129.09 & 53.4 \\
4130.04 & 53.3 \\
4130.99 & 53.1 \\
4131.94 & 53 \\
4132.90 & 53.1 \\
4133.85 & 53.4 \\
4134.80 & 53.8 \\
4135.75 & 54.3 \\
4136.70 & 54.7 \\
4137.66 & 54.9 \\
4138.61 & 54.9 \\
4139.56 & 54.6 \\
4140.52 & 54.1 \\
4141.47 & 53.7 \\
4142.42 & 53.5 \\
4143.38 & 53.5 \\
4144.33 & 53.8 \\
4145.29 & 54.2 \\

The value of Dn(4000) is 1.28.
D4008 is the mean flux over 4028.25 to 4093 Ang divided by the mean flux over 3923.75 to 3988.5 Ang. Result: 1.3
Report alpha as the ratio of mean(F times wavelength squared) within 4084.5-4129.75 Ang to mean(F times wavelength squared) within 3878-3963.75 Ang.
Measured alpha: 1.3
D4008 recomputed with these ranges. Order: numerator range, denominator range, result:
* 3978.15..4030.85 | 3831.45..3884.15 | 1.13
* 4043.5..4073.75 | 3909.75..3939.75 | 1.35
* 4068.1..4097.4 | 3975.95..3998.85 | 1.03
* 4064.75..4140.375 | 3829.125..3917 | 1.13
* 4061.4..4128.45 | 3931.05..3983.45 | 1.32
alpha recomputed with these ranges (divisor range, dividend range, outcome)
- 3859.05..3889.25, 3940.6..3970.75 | 0.92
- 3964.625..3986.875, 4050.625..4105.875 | 1.40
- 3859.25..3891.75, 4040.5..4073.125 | 1.26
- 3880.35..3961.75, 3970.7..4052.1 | 1.26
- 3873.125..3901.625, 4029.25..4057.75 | 1.33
